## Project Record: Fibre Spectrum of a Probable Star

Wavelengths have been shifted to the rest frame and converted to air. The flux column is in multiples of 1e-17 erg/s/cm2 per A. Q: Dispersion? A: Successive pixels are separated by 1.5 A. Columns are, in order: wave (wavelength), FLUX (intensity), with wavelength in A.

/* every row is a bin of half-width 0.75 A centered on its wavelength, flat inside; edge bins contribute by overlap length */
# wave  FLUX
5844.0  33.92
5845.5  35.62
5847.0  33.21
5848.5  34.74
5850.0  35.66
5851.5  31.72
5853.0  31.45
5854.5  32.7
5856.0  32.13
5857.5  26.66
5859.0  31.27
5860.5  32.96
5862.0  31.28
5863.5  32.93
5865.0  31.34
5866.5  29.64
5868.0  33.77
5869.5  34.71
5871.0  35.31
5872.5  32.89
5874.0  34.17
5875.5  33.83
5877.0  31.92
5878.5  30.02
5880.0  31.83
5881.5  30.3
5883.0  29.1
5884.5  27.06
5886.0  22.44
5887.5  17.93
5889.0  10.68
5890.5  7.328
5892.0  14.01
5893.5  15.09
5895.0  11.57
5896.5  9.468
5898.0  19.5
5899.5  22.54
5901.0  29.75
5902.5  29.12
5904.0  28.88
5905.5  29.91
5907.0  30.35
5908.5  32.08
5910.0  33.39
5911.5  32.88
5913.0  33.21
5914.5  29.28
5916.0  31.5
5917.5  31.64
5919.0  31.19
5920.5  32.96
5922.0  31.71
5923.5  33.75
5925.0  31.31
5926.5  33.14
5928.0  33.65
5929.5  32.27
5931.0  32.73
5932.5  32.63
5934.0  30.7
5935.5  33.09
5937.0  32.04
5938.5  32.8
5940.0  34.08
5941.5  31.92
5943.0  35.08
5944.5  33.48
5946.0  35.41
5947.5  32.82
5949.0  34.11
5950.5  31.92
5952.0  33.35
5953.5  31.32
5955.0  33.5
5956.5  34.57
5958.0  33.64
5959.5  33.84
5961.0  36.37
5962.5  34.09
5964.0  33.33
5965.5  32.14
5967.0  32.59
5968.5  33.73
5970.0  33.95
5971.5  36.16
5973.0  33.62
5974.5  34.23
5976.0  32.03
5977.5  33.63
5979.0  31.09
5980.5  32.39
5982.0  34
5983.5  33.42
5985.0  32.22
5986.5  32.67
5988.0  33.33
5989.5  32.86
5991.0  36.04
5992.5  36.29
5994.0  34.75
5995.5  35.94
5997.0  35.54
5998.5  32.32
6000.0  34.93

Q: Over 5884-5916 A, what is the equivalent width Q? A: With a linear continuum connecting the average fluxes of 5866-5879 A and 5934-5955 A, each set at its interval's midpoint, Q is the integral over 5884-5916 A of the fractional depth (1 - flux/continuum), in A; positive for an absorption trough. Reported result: 9.42 A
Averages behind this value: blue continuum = 33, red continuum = 33.1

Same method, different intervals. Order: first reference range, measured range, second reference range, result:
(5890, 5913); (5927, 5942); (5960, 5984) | -2.33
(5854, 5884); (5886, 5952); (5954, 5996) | 8.88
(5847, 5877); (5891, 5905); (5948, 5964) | 5.54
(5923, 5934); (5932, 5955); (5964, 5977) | -0.04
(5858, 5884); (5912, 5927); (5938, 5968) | 0.44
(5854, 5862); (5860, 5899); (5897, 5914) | 5.83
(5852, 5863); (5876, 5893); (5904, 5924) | 4.56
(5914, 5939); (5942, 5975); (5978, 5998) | -0.72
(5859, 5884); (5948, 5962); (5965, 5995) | -0.15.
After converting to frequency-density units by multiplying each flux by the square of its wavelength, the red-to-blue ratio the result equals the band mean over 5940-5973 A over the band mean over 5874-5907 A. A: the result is 1.47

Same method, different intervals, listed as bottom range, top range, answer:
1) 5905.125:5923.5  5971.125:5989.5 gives 1.07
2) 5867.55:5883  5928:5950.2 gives 1.03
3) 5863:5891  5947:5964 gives 1.21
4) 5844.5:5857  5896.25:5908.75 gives 0.80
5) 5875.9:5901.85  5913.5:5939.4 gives 1.52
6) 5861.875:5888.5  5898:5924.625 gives 1.02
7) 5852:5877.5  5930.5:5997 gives 1.07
